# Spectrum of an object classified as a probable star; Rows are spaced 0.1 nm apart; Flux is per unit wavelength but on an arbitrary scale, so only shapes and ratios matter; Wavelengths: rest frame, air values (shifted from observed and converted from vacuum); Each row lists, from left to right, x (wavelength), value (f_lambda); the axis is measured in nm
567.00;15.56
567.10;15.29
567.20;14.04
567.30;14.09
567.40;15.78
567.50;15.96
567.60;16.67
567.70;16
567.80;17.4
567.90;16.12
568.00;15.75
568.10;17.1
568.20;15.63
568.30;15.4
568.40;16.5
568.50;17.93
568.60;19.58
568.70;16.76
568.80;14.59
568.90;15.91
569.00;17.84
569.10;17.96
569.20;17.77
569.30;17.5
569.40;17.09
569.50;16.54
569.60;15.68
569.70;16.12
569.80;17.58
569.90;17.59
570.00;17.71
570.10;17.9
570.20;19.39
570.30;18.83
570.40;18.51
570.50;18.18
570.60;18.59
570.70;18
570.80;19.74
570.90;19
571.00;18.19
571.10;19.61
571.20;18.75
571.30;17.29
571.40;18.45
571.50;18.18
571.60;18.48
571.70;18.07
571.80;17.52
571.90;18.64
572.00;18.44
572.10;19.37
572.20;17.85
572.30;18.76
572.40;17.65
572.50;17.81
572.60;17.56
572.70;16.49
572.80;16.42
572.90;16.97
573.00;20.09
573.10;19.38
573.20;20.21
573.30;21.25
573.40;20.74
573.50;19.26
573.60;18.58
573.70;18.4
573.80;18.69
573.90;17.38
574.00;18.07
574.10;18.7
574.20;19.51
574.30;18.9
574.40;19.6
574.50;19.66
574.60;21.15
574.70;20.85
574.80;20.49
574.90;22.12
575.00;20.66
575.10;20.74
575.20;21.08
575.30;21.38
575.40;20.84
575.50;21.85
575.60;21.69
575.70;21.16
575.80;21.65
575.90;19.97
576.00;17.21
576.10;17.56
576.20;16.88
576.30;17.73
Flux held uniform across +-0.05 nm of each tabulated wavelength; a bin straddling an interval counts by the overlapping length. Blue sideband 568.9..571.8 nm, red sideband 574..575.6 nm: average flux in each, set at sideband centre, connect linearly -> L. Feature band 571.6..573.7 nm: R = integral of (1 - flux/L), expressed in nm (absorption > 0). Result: 0.08 nm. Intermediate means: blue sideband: 18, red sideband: 20.5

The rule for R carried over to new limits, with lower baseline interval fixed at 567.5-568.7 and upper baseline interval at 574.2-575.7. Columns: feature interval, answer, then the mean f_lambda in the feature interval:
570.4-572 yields 0.01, 18.4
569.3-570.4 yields 0.02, 17.5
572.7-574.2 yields 0.08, 18.8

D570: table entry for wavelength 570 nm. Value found 17.71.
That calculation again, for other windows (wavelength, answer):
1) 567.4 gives 15.78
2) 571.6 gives 18.48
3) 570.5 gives 18.18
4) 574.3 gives 18.9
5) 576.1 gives 17.56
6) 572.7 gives 16.49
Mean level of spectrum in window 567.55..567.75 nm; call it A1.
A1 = 16.3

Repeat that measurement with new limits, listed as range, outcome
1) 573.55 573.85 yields 18.6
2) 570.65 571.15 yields 18.9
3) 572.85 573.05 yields 18.5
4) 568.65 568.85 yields 15.7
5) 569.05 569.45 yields 17.6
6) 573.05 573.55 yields 20.2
